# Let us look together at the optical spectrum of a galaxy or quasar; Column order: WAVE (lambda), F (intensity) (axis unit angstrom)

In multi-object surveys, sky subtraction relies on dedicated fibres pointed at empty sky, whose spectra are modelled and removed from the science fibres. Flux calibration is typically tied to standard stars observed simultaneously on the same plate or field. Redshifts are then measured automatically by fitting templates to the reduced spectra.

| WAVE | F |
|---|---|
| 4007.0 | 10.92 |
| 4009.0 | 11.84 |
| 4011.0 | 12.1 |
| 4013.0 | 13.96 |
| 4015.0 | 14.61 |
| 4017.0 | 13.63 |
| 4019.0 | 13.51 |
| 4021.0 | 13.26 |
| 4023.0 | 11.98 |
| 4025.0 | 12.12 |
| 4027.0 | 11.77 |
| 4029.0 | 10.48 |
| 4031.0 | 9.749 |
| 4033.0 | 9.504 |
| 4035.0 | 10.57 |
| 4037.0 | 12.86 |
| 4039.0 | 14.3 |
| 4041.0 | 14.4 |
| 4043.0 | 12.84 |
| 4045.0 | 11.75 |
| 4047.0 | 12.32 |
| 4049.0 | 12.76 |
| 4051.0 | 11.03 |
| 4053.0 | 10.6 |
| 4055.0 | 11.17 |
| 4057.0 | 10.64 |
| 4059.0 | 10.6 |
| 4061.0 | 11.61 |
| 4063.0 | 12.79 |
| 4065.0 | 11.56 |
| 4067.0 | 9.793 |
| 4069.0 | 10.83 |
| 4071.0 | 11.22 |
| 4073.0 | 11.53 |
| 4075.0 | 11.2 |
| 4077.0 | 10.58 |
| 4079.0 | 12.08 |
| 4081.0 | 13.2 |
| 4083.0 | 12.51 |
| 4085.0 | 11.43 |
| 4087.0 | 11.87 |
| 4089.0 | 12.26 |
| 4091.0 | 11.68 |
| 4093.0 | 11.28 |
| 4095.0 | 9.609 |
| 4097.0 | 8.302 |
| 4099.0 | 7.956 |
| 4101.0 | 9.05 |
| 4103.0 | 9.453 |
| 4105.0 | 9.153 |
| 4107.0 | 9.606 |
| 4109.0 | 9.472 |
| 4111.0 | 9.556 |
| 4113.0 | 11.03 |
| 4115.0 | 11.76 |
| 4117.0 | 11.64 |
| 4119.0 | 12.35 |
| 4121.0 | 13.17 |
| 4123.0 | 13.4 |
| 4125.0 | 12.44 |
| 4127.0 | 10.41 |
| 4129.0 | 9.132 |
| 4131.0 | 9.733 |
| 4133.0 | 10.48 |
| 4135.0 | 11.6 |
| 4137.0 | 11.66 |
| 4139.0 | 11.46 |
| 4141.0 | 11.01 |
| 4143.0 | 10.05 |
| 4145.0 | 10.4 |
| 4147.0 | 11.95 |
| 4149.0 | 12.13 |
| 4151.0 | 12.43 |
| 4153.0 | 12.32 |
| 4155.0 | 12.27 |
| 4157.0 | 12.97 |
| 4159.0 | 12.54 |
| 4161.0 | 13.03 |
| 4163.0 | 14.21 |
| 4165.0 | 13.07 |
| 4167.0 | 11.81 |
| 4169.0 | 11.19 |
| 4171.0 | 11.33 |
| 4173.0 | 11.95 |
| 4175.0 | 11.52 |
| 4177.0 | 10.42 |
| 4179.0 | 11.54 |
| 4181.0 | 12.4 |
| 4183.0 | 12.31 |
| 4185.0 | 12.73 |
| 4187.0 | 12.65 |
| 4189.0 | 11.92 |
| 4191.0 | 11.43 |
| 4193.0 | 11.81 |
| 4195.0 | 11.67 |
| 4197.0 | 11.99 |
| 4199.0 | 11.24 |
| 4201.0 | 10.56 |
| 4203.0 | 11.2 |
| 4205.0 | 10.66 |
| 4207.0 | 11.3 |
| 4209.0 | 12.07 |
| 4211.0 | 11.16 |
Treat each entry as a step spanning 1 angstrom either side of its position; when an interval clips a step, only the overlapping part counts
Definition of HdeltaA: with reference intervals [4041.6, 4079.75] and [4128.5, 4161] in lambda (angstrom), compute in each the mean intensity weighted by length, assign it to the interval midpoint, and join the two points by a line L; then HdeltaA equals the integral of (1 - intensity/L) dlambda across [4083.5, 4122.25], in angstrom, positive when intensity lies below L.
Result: 2.9 angstrom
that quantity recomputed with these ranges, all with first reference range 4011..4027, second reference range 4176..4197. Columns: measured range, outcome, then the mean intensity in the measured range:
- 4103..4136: 4.0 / 10.9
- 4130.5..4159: 1.6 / 11.5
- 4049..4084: 3.8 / 11.4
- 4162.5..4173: -0.1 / 12.2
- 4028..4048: 1.7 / 11.9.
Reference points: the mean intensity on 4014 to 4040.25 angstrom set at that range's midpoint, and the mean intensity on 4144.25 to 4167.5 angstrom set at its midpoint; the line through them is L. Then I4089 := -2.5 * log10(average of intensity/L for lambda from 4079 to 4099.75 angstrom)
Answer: 0.114 mag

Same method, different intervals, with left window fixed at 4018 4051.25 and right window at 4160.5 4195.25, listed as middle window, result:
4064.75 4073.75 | 0.110 mag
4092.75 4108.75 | 0.293 mag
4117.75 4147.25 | 0.074 mag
